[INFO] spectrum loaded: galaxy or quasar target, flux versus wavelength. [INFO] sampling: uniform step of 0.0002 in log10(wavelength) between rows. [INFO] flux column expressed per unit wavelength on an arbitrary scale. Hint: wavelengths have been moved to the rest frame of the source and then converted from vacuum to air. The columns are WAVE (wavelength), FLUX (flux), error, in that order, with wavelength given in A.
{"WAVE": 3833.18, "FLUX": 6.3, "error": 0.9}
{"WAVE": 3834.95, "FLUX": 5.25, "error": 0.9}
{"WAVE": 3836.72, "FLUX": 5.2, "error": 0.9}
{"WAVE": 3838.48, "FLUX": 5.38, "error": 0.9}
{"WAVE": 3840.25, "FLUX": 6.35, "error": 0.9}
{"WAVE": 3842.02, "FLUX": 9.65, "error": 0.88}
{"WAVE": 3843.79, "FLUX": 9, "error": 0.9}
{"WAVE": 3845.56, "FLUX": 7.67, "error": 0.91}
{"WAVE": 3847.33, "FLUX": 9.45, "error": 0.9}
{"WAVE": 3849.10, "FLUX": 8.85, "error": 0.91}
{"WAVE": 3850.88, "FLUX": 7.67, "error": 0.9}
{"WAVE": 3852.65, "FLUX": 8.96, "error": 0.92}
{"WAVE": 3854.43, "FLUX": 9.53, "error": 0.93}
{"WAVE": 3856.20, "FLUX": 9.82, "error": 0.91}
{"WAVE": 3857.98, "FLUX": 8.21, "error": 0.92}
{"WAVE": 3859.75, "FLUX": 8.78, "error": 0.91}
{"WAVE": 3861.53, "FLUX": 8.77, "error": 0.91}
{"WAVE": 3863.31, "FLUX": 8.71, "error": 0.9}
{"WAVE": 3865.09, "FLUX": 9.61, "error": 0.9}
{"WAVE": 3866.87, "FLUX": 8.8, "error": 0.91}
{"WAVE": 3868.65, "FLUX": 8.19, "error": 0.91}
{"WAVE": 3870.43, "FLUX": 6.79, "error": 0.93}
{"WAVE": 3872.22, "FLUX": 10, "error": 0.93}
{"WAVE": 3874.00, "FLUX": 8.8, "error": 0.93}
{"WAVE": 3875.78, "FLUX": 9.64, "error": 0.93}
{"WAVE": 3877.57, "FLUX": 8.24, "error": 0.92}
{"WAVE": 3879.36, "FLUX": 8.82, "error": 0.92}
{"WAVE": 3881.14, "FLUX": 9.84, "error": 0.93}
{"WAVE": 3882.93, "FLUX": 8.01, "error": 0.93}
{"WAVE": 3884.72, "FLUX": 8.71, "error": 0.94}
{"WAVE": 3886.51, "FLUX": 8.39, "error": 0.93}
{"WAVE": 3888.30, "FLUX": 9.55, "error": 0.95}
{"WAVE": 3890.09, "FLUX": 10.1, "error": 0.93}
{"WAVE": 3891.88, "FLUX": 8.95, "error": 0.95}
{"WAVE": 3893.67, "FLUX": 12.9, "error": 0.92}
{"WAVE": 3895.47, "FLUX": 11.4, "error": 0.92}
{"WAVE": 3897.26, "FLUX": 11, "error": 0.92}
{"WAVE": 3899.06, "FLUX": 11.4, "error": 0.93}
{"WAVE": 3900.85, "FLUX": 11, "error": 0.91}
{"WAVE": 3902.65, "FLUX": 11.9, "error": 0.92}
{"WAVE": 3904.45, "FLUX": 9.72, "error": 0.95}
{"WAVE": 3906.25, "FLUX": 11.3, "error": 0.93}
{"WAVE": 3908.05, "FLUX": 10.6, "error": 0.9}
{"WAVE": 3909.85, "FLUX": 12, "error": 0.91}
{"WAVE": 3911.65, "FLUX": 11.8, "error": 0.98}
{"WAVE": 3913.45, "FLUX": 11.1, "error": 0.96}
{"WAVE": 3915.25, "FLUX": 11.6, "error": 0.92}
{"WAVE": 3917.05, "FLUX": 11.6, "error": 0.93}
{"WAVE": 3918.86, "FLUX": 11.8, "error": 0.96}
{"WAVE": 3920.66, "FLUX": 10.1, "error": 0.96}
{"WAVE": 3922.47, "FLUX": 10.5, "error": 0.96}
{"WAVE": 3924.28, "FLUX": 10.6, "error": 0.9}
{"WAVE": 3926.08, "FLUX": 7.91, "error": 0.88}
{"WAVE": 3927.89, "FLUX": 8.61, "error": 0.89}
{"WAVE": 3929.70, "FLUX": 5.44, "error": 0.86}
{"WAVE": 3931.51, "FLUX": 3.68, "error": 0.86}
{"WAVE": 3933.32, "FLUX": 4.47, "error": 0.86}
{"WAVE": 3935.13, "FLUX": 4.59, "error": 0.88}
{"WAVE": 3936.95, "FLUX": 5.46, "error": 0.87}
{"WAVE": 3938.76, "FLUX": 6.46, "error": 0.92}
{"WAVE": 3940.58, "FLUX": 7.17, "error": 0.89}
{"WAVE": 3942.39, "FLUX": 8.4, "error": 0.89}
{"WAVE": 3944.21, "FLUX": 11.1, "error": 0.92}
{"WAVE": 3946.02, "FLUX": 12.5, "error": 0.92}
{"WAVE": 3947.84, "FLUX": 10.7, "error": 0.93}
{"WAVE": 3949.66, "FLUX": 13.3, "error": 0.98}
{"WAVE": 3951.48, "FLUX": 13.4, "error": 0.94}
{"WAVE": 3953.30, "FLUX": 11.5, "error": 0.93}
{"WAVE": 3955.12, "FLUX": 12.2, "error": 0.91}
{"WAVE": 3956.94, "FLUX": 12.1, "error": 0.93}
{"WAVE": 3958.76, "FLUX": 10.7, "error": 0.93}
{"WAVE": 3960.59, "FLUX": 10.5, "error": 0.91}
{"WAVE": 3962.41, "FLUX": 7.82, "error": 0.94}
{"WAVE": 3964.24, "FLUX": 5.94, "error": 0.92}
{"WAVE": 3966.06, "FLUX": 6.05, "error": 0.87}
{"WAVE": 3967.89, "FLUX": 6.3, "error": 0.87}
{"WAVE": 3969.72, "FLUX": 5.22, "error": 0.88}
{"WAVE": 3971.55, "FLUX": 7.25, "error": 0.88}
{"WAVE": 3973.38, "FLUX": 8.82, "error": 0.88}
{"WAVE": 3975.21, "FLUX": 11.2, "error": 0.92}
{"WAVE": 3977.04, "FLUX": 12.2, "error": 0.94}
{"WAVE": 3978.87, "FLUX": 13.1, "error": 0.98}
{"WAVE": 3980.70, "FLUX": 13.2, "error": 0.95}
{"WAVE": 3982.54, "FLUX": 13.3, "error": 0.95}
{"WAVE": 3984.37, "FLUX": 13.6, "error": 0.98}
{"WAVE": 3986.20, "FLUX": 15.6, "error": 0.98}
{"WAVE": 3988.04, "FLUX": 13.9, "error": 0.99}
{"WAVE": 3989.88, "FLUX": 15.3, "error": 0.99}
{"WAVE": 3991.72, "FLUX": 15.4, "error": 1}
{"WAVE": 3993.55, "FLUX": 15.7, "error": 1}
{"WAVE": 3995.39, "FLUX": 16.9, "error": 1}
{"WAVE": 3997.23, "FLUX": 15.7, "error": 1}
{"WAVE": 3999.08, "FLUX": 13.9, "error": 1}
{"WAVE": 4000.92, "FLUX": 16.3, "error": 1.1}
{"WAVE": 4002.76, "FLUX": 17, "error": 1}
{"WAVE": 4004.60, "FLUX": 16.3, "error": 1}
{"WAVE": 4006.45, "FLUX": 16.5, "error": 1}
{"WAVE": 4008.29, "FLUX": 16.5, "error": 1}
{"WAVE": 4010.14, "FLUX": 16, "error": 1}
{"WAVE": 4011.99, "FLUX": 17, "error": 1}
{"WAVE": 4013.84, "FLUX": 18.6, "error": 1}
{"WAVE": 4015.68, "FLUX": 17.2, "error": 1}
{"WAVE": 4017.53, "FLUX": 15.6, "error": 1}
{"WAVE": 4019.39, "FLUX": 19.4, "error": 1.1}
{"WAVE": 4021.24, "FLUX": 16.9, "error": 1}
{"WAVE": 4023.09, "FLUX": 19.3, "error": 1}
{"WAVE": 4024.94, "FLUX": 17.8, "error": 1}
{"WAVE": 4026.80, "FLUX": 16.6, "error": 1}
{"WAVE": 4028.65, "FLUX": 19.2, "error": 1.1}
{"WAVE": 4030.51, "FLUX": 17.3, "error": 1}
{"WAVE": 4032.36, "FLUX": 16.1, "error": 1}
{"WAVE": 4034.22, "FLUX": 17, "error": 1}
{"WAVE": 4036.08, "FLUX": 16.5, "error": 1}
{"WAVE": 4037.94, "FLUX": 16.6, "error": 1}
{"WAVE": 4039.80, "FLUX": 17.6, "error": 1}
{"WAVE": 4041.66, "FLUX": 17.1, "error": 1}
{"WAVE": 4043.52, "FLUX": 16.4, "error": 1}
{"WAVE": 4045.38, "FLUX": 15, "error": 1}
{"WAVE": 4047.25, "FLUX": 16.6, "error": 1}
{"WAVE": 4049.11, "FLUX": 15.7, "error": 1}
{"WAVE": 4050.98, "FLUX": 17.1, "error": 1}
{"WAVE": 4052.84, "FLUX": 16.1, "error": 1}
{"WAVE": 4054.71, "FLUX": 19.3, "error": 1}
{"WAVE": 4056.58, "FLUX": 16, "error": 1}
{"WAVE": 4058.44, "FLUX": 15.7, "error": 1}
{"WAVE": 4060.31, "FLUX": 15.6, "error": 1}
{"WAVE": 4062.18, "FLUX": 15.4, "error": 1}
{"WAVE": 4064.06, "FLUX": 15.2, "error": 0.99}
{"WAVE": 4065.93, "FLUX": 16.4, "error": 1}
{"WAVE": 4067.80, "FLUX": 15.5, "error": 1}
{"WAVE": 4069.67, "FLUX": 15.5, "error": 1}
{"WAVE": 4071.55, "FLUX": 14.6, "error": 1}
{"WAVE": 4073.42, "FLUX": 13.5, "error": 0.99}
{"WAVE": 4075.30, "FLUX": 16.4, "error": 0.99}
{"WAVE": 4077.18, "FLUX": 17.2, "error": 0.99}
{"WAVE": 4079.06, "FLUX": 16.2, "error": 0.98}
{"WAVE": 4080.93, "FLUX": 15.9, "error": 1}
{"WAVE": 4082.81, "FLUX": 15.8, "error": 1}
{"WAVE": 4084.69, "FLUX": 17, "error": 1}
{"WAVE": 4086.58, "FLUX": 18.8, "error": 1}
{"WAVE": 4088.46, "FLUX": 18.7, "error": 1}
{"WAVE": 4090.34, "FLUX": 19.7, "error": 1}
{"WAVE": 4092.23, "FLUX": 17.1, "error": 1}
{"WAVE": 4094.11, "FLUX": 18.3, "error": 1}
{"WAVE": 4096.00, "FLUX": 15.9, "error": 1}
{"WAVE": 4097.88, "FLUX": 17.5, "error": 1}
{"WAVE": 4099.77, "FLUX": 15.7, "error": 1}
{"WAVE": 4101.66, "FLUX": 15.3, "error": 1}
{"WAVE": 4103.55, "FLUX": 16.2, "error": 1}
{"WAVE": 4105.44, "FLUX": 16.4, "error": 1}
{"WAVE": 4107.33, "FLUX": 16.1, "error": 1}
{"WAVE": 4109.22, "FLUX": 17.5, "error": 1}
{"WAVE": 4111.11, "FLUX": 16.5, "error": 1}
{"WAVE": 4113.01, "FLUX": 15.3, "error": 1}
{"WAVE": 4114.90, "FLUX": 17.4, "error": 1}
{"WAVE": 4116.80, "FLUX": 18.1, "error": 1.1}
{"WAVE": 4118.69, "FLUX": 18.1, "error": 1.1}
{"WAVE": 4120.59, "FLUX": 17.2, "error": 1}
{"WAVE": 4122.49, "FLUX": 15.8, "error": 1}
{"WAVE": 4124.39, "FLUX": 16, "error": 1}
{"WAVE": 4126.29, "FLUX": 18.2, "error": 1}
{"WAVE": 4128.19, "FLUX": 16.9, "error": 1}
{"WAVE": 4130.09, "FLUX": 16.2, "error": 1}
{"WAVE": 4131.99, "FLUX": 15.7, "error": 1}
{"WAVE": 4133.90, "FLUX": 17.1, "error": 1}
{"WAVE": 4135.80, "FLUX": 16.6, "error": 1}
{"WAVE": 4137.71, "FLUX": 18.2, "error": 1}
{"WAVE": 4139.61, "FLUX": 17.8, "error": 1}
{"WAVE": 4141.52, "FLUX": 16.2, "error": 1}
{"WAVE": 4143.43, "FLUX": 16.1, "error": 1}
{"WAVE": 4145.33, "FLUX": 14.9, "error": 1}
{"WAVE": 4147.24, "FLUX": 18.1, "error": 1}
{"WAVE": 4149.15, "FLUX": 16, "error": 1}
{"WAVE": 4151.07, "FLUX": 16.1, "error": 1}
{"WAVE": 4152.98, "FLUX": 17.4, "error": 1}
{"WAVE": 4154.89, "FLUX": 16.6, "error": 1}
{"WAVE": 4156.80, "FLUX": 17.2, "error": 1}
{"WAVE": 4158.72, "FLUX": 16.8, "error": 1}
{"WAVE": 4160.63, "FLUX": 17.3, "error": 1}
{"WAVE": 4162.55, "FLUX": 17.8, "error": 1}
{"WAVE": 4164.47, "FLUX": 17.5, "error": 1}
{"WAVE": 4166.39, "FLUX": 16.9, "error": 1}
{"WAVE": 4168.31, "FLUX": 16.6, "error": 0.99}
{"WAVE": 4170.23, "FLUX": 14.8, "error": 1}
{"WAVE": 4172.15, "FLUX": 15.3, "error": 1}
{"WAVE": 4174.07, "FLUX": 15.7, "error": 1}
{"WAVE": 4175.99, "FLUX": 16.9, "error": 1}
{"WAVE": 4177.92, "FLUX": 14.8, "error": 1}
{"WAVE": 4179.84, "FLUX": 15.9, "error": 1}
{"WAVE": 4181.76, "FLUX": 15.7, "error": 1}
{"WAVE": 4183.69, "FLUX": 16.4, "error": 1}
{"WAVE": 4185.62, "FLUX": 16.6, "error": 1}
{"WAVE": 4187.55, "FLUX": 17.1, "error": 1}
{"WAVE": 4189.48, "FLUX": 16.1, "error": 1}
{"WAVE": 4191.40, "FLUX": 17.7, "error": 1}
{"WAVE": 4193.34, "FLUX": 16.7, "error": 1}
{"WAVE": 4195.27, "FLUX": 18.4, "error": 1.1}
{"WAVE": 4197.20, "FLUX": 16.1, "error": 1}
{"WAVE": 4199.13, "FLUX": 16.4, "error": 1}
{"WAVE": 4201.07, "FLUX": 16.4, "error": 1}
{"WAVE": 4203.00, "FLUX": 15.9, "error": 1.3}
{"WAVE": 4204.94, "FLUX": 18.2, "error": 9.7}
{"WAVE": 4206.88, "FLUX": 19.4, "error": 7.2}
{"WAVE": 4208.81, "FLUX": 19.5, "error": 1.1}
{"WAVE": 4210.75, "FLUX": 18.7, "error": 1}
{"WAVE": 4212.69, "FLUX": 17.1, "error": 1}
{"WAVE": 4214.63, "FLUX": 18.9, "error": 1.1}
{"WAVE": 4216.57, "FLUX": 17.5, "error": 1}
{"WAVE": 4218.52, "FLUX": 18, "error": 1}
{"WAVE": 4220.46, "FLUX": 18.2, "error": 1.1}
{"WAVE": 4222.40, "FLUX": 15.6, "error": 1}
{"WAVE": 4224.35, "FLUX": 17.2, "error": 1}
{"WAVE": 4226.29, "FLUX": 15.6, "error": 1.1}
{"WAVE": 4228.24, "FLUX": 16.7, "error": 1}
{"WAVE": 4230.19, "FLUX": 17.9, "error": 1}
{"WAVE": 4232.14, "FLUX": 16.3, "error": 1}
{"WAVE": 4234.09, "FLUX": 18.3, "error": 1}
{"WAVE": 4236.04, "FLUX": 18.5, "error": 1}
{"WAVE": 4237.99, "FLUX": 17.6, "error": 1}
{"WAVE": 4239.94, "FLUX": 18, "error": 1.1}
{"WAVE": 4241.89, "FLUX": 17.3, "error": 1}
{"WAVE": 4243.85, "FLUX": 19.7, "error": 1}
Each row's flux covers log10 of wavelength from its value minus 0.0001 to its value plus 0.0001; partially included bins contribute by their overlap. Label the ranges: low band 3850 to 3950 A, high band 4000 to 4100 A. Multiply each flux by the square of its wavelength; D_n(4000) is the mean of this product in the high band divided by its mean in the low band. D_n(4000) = 1.9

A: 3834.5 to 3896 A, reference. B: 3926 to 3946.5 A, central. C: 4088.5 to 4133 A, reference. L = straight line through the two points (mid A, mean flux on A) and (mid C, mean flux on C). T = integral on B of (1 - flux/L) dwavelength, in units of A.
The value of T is 7.6 A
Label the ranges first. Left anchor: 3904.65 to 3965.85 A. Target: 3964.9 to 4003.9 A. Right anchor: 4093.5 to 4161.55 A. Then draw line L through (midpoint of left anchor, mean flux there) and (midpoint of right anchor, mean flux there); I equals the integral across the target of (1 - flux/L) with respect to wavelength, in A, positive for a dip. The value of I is -3.9 A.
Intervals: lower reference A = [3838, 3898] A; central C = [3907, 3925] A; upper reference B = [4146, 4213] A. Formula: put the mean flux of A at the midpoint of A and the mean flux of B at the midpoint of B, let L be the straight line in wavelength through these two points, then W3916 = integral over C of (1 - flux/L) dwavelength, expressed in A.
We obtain -1.7 A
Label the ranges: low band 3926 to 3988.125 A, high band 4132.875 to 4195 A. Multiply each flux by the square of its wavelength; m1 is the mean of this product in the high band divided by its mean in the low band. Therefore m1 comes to 1.9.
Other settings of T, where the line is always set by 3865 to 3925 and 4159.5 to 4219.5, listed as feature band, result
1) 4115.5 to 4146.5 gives -2.4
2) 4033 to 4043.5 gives -2.7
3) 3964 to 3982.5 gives 4.2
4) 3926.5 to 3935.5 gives 4.5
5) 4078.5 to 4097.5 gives -3.6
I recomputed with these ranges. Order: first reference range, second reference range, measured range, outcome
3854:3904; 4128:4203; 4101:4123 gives -2.1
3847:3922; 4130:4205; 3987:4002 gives -3.5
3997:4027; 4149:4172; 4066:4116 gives 0.8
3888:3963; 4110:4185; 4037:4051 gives -3.1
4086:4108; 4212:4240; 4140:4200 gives 2.6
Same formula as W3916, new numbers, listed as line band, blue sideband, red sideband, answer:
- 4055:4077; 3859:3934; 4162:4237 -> -3.0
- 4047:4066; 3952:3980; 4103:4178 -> -4.4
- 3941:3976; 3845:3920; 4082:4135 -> 7.0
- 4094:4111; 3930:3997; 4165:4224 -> -2.5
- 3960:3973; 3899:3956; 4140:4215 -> 4.6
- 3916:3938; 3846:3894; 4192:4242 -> 5.1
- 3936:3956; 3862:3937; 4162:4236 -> 0.8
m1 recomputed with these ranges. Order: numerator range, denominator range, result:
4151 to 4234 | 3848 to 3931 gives 2.04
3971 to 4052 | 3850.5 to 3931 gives 1.73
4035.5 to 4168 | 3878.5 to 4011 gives 1.64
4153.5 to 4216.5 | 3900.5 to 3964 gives 1.97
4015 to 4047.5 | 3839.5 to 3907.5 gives 1.98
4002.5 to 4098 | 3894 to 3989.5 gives 1.75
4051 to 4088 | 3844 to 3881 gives 2.04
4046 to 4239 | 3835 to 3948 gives 2.10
